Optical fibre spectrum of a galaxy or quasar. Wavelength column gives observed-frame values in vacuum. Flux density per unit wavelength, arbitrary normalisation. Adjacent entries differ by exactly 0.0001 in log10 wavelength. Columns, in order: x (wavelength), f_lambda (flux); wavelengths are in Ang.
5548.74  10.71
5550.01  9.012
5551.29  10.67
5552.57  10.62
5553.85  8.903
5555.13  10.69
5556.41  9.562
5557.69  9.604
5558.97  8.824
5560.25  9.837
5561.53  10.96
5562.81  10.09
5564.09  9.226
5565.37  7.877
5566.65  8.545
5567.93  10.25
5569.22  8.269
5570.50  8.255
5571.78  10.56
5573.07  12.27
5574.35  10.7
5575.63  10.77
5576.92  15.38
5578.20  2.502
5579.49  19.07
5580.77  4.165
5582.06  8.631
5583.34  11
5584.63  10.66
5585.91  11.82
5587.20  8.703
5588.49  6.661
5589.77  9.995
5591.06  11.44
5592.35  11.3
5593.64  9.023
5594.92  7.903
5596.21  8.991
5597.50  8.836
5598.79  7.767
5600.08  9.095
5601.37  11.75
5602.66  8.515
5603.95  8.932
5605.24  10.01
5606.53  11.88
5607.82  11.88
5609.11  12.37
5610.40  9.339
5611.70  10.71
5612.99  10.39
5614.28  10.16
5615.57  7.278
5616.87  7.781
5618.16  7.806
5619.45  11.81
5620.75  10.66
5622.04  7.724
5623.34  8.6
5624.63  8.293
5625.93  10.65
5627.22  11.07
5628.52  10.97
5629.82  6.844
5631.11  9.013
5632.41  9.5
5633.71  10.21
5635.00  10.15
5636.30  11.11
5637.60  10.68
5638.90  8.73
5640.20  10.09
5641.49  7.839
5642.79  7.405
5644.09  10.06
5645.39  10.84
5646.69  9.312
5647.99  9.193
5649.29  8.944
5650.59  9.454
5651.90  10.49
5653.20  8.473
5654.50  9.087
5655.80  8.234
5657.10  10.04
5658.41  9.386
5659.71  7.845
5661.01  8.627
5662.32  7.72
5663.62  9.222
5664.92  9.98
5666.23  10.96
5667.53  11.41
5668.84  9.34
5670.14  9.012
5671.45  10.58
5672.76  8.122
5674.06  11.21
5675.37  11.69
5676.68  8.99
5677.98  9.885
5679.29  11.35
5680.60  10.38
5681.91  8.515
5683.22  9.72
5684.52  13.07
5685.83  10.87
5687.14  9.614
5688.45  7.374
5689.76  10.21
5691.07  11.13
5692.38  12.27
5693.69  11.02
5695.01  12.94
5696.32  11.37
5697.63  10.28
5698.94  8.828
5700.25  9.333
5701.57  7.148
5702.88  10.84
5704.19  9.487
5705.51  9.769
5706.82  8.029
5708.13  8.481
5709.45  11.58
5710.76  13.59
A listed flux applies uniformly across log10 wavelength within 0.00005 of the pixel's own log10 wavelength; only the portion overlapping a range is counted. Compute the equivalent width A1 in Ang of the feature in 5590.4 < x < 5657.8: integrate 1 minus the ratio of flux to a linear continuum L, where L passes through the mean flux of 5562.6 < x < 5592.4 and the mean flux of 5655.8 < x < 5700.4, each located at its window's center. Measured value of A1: 2.55 Ang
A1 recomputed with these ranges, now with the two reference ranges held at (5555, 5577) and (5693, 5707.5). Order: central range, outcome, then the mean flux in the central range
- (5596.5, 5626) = 0.9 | 9.63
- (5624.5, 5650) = 0.9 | 9.57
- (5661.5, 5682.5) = 0.1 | 9.89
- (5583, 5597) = 0.3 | 9.74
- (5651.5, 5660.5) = 0.8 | 9.04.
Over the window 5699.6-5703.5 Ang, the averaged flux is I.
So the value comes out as 9.08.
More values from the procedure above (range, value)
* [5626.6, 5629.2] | 10.9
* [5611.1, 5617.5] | 9.26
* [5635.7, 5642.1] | 9.7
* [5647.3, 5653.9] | 9.3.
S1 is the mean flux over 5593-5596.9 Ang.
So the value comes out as 8.65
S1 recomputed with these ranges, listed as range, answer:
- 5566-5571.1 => 8.83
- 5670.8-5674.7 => 9.97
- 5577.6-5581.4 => 8.66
